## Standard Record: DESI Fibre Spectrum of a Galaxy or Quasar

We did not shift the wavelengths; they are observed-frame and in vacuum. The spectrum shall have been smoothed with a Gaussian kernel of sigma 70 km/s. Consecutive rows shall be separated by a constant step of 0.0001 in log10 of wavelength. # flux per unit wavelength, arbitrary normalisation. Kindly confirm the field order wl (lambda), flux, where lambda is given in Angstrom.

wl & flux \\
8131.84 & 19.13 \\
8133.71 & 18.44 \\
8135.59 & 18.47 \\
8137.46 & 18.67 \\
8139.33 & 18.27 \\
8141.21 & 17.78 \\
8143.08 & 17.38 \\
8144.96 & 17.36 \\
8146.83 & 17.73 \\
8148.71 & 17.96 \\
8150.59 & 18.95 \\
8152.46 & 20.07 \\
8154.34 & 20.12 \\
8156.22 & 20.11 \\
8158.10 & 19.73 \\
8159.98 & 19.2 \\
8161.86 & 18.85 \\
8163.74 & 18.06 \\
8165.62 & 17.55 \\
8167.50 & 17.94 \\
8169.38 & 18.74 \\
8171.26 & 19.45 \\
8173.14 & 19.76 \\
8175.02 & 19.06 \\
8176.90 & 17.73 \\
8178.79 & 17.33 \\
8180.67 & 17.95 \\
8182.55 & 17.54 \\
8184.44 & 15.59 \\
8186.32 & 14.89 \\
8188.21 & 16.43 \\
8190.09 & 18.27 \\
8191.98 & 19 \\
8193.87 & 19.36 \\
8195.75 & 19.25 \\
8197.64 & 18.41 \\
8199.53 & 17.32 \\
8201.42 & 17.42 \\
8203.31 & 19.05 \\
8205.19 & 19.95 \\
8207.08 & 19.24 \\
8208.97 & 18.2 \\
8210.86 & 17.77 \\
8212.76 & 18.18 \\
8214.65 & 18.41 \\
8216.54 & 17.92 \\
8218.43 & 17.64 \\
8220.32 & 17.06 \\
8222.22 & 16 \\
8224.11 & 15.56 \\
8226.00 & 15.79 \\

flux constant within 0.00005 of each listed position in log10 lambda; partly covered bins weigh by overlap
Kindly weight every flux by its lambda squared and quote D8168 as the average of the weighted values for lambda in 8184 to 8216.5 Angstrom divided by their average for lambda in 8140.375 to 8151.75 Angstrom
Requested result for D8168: 1.02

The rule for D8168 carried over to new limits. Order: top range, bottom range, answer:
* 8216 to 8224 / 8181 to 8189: 1.05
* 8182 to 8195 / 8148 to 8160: 0.90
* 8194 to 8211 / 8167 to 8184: 1.02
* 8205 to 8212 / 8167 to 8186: 1.04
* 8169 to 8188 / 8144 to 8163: 0.94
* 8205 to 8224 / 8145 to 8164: 0.95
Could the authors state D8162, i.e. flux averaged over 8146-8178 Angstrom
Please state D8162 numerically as 18.9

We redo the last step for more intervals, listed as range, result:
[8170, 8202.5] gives 17.9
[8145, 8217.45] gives 18.4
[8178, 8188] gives 16.6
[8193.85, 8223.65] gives 18.1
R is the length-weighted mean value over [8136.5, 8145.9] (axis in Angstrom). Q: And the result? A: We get 17.9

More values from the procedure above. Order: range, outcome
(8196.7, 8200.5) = 17.8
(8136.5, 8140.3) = 18.5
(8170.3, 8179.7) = 18.7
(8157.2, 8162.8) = 19.2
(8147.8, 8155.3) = 19.3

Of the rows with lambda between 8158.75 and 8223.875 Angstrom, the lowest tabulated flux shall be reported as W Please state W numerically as 14.89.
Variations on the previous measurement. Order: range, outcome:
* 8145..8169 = 17.55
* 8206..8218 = 17.77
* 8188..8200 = 16.43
